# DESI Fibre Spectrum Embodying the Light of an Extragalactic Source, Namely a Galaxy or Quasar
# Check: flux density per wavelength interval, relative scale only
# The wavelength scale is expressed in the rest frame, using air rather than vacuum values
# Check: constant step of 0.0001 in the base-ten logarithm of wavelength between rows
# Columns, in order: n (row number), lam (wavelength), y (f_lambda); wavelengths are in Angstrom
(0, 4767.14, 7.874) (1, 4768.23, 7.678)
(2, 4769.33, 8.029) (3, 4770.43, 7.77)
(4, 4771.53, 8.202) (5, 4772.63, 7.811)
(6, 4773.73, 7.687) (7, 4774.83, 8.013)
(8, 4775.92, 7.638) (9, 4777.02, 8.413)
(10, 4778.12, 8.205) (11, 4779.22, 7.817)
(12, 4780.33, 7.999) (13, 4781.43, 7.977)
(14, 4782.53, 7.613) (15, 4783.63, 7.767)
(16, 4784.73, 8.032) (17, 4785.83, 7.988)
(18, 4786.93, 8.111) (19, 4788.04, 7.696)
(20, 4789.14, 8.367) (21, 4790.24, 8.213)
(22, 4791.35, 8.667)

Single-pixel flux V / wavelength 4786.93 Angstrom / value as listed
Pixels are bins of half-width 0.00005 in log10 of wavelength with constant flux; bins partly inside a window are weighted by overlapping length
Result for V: 8.111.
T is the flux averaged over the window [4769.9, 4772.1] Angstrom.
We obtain 7.98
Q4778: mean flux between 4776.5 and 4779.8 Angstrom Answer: 8.12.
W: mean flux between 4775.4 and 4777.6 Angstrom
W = 8.03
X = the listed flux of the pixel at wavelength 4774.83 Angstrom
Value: 8.013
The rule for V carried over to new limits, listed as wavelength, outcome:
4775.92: 7.638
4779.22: 7.817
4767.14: 7.874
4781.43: 7.977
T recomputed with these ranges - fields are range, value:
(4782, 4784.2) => 7.7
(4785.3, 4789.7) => 8.04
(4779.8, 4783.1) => 7.87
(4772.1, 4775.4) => 7.85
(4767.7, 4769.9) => 7.84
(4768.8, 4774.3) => 7.89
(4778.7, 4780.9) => 7.88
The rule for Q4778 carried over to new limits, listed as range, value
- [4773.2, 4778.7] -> 8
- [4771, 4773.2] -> 7.99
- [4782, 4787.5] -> 7.9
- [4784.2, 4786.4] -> 8.03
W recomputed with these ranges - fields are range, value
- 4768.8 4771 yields 7.89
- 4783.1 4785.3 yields 7.91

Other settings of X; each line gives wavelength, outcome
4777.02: 8.413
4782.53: 7.613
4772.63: 7.811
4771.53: 8.202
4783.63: 7.767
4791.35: 8.667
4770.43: 7.77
